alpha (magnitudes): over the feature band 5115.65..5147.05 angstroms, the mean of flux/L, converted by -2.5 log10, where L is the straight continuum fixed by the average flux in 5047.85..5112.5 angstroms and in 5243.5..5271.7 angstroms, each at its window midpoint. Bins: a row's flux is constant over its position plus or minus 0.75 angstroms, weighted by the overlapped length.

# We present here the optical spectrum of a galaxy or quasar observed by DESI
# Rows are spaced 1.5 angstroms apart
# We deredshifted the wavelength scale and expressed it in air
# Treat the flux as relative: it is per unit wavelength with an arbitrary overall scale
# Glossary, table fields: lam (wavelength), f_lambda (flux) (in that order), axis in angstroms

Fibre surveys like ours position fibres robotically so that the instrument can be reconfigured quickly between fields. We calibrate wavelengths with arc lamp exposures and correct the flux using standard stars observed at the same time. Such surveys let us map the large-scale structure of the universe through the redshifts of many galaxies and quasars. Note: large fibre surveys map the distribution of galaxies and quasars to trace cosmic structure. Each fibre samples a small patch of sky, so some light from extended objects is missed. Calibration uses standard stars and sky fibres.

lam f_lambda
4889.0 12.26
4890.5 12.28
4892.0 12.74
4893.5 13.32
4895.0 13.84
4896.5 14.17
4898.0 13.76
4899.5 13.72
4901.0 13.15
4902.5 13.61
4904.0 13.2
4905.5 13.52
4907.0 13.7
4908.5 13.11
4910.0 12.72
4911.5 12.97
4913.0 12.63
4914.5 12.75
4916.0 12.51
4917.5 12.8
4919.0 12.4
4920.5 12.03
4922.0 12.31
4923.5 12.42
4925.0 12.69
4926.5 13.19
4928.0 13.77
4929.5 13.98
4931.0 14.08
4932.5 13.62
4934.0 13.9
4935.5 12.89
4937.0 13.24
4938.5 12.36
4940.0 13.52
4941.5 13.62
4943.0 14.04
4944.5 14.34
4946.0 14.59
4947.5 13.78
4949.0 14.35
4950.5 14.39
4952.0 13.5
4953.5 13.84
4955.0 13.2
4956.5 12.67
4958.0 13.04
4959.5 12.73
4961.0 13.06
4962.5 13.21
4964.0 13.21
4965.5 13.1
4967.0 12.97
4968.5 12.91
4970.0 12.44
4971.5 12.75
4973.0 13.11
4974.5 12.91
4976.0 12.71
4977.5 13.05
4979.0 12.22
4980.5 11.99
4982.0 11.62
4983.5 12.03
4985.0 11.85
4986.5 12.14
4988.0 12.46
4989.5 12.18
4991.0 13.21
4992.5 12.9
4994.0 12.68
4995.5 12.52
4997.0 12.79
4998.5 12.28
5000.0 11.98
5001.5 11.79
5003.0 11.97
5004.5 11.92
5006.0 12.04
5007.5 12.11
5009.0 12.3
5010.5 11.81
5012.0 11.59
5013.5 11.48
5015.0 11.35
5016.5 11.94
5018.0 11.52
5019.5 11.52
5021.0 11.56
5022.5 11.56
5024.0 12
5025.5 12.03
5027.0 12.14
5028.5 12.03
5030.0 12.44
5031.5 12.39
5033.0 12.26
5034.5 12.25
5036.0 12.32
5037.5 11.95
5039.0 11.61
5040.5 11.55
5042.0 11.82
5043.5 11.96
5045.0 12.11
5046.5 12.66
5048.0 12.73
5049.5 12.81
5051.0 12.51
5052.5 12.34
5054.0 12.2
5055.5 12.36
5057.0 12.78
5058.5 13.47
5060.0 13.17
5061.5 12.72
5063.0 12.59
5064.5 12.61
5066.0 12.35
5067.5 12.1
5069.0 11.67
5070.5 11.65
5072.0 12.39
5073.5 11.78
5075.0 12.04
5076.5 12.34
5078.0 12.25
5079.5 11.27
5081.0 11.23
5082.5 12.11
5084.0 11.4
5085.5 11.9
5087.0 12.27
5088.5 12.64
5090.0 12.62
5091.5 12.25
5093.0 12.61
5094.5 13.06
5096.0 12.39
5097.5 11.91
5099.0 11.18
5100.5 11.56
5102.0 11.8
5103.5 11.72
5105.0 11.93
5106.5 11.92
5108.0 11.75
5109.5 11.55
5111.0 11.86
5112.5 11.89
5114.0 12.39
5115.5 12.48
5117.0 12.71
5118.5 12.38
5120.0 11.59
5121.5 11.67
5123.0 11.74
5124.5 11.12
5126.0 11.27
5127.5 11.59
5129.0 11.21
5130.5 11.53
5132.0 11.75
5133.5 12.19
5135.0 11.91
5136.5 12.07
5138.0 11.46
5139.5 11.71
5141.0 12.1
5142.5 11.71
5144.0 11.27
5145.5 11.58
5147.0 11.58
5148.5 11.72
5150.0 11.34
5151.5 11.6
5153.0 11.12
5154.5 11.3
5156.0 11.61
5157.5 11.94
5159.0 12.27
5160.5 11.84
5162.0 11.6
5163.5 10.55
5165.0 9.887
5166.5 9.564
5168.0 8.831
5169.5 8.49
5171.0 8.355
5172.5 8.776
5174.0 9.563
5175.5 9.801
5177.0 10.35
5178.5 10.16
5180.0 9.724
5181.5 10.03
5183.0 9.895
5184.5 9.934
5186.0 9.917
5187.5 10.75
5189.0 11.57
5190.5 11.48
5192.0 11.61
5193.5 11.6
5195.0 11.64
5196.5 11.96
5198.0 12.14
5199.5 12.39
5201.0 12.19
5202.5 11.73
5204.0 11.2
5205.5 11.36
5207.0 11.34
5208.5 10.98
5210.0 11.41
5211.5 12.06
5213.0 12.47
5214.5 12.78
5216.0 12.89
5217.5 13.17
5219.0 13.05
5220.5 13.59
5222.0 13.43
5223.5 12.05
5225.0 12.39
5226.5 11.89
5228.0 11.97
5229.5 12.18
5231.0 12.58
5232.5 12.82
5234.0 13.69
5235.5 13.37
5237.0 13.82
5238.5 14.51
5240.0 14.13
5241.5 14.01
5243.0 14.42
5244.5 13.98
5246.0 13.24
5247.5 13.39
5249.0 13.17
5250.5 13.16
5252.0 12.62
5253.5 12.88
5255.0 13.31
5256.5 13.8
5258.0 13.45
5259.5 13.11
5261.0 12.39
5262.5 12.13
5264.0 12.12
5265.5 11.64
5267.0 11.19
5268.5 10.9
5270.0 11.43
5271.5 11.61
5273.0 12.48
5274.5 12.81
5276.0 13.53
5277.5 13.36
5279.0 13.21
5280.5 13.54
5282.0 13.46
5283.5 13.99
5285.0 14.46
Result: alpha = 0.05 mag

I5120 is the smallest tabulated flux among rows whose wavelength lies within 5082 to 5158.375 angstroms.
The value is 11.12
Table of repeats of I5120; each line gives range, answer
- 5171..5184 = 8.355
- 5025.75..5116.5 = 11.18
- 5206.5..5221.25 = 10.98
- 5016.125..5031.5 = 11.52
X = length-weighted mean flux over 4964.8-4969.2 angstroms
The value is 13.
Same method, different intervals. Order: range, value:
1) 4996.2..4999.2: 12.5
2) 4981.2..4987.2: 11.9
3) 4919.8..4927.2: 12.5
